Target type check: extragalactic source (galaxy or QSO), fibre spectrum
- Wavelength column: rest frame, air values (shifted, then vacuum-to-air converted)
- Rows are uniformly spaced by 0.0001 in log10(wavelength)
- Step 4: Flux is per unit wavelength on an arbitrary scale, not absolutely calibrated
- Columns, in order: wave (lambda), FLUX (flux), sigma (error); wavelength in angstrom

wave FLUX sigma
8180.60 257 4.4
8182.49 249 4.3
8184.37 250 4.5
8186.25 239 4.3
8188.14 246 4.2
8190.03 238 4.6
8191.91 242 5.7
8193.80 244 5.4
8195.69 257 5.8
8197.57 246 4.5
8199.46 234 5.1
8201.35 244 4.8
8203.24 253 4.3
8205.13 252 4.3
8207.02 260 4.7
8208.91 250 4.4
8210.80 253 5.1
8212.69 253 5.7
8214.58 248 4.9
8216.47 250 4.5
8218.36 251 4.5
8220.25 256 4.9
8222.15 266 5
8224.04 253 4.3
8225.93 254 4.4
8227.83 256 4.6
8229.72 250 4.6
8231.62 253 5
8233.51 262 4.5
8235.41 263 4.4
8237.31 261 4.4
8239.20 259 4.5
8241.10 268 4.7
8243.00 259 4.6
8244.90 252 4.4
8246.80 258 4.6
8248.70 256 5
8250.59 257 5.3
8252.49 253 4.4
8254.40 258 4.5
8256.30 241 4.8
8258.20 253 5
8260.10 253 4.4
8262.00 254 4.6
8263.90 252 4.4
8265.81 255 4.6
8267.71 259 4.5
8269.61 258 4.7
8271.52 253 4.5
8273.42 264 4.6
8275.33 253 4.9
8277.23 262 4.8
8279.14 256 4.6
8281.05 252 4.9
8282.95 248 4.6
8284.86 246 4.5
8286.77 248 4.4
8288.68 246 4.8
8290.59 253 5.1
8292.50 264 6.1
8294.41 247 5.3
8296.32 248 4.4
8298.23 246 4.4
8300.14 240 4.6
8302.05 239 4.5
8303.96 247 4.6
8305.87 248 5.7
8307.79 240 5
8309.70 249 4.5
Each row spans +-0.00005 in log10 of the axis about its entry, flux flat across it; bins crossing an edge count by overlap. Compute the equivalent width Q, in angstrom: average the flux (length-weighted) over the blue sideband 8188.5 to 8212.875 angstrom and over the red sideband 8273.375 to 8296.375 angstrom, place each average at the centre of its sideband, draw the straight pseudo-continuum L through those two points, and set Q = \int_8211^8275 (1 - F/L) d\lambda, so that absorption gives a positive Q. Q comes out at -1.39 angstrom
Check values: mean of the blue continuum 248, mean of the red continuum 253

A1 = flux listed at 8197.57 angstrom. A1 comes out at 246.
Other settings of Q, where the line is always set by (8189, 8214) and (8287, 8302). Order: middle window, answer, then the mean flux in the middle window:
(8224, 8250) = -1.0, 258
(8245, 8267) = -0.5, 254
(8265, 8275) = -0.4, 258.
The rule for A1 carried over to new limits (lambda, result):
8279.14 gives 256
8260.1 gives 253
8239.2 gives 259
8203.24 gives 253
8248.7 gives 256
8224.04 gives 253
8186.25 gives 239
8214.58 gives 248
